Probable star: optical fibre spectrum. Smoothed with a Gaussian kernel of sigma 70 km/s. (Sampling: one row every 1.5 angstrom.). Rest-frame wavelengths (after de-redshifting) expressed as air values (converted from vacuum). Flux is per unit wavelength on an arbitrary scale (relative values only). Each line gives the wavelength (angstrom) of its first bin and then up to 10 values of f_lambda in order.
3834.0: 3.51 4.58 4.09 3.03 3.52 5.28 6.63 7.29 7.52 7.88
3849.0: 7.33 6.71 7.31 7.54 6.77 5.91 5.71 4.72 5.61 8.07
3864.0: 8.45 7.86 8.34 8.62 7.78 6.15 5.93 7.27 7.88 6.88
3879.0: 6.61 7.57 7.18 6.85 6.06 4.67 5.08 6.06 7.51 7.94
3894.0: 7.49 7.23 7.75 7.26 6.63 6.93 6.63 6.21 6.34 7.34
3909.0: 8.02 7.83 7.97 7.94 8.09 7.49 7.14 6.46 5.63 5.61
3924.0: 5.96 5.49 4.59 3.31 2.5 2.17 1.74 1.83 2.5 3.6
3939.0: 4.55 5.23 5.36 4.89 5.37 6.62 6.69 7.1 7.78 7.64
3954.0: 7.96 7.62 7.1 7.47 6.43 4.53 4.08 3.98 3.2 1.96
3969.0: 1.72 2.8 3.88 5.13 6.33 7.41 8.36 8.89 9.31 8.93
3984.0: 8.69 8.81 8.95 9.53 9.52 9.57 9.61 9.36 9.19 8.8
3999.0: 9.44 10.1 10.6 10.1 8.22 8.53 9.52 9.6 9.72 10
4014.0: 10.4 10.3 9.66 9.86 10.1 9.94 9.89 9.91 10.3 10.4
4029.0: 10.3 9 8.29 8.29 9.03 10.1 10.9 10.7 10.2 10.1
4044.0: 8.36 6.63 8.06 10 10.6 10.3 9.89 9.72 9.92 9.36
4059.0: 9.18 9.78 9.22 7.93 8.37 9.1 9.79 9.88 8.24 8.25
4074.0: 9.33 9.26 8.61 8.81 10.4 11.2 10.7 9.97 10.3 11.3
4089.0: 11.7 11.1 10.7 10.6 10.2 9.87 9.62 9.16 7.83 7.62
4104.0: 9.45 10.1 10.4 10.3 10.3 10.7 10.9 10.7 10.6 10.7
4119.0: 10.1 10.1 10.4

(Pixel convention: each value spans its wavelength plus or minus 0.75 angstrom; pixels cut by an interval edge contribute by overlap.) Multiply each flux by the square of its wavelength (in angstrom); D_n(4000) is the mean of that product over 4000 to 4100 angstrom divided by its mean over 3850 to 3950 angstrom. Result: 1.67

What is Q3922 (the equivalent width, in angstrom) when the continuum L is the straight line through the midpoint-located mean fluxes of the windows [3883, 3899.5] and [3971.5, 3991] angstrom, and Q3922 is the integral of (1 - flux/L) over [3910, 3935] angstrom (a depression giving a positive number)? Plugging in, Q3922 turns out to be 6.1 angstrom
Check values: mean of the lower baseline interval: 6.71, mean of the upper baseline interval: 8.05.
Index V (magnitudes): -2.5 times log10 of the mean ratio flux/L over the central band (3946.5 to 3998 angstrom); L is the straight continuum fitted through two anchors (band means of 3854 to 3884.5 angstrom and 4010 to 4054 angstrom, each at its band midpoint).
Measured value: 0.242 mag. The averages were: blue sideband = 7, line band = 7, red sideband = 9.7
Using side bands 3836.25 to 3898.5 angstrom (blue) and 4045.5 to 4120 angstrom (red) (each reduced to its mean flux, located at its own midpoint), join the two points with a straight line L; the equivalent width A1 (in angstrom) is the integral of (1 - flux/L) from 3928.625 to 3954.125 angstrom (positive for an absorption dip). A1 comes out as 9.8 angstrom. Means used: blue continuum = 6.69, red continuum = 9.77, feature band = 4.8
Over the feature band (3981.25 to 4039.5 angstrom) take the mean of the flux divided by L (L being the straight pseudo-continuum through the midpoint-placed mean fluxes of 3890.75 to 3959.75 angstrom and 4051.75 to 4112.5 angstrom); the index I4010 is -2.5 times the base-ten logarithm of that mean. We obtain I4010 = -0.186 mag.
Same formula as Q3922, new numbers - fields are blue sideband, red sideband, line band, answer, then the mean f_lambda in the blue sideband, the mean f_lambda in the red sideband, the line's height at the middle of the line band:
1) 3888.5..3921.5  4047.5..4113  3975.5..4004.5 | -2.6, 7.17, 9.75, 8.42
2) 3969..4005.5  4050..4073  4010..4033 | -2.9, 8.26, 9.32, 8.75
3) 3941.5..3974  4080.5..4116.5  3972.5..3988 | -4.6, 5.43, 10.2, 6.19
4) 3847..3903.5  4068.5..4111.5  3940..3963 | 4.4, 6.95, 9.84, 7.98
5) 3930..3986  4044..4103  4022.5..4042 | -4.0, 5.56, 9.54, 8.12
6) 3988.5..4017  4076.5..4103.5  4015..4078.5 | 2.2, 9.59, 9.99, 9.79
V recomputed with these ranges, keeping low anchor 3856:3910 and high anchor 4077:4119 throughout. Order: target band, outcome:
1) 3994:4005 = -0.11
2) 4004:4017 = -0.08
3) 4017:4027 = -0.11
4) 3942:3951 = 0.26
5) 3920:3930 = 0.46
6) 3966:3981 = 0.49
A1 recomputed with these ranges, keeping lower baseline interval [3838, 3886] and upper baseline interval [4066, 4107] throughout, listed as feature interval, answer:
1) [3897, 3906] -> 0.63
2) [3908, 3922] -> 0.20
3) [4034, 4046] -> -0.53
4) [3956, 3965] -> 2.64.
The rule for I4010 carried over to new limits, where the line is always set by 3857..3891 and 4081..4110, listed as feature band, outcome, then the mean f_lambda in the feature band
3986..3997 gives -0.10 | 9.36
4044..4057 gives 0.01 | 9.33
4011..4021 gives -0.13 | 10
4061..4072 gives 0.09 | 8.94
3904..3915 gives -0.02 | 7.45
